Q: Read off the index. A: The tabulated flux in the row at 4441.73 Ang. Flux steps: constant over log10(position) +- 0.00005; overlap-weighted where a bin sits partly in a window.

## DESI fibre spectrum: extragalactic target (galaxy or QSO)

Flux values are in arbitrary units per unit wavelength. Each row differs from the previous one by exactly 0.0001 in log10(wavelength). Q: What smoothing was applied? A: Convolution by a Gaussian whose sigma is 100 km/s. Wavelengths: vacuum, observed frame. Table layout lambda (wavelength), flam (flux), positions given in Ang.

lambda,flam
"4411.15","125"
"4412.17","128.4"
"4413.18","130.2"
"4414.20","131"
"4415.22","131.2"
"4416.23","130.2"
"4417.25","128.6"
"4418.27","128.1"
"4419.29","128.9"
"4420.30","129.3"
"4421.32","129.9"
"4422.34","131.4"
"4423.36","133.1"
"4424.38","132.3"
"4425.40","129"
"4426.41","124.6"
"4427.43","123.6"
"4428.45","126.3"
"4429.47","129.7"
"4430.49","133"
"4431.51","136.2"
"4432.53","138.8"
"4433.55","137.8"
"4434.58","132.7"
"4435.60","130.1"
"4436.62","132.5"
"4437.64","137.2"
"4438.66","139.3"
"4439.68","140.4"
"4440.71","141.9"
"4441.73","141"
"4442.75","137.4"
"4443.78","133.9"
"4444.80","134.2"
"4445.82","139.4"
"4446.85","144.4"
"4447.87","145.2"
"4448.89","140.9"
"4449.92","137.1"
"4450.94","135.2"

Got 141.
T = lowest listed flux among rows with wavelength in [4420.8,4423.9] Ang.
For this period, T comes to 129.9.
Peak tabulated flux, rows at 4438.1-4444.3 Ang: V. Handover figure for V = 141.9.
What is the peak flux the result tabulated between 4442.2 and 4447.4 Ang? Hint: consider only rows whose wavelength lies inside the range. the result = 144.4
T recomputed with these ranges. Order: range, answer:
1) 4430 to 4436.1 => 130.1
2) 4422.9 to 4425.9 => 129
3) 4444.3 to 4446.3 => 134.2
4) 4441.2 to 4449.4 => 133.9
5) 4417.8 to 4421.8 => 128.1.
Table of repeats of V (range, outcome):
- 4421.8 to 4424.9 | 133.1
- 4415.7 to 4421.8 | 130.2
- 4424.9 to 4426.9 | 129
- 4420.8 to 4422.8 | 131.4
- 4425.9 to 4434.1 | 138.8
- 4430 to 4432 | 136.2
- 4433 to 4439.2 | 139.3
